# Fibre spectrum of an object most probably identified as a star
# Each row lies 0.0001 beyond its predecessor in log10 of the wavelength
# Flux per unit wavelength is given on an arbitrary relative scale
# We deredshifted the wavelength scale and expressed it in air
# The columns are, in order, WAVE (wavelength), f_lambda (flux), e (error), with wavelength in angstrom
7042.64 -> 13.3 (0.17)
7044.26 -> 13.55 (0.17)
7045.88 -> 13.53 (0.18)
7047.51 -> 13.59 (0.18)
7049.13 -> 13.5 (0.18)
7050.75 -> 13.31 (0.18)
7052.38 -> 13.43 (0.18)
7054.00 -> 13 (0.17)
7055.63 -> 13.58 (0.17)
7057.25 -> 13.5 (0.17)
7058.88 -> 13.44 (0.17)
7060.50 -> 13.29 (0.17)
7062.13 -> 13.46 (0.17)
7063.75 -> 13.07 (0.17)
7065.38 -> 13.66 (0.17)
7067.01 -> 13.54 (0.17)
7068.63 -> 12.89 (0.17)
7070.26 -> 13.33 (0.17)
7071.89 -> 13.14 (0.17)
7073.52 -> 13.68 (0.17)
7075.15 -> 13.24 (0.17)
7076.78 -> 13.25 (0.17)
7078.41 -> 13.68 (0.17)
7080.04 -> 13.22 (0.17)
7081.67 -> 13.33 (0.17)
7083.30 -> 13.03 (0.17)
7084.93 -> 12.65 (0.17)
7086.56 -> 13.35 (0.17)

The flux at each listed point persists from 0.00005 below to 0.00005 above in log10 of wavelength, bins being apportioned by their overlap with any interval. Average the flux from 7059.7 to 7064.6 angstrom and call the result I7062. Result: 13.3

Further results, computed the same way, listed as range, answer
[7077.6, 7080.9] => 13.4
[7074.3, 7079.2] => 13.4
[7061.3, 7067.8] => 13.4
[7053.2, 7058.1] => 13.3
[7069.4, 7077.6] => 13.3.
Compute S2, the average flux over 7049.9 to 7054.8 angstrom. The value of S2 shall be 13.3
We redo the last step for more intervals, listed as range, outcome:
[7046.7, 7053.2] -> 13.5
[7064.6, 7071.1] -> 13.4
